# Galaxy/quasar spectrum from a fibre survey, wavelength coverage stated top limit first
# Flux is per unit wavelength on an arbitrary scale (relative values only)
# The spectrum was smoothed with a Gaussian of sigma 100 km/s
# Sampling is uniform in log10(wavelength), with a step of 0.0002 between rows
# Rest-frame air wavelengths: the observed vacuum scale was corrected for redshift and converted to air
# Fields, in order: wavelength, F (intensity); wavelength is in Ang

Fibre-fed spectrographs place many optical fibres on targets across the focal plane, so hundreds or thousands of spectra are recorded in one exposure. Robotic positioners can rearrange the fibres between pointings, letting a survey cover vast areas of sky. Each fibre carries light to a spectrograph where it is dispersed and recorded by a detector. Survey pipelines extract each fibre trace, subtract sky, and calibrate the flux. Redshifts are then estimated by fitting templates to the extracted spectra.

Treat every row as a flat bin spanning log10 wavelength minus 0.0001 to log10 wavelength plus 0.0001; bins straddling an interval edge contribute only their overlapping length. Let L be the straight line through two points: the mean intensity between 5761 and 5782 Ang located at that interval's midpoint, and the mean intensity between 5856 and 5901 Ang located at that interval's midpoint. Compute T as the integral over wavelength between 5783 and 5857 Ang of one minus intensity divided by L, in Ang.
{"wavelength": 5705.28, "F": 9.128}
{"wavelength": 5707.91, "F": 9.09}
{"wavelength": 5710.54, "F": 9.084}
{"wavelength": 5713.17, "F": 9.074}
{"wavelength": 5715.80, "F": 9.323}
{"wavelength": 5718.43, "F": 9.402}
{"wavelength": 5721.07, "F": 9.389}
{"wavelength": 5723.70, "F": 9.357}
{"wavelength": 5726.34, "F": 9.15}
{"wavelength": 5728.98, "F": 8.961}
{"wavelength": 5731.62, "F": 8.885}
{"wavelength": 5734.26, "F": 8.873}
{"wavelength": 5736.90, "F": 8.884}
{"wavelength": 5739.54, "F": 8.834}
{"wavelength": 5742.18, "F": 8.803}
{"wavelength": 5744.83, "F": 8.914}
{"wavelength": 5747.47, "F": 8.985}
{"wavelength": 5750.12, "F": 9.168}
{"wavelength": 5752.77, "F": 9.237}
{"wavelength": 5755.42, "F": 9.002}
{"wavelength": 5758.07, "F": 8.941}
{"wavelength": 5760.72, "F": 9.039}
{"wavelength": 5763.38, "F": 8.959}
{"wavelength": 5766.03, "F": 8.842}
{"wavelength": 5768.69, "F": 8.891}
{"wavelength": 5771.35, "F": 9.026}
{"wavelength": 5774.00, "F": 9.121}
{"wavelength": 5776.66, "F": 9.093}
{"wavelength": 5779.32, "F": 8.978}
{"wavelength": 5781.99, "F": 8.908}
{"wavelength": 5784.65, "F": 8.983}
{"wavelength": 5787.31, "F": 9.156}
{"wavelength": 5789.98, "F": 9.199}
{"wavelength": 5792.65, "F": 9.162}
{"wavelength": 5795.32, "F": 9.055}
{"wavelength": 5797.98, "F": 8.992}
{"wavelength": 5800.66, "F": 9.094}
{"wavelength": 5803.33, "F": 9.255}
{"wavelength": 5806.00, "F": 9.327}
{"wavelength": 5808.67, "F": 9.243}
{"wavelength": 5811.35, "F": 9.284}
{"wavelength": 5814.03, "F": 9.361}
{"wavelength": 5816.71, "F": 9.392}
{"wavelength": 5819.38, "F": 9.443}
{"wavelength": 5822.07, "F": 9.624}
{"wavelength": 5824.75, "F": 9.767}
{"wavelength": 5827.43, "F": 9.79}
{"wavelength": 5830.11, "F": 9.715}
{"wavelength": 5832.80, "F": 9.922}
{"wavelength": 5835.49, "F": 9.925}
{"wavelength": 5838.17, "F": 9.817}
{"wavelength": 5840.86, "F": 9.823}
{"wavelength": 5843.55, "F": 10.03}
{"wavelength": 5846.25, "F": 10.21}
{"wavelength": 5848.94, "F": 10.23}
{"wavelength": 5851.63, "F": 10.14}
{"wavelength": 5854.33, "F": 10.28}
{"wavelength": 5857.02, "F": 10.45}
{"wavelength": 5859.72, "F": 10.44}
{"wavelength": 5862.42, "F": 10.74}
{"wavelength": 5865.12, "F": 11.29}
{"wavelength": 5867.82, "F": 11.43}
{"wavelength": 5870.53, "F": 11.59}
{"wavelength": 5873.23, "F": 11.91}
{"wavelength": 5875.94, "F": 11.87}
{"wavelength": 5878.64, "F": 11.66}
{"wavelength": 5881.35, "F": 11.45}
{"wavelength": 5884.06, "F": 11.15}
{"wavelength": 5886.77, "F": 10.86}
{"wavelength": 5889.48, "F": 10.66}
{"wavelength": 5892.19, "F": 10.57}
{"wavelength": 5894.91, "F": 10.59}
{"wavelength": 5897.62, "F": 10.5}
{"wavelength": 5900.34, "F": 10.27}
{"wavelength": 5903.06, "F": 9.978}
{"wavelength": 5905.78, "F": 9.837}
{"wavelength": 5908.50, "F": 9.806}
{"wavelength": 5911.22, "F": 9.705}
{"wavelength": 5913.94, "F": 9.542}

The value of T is 2.5 Ang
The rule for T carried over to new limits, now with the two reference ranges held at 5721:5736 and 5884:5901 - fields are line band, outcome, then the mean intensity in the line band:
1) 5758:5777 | 0.92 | 8.99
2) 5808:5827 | 0.87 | 9.47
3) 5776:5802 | 1.58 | 9.06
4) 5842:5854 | 0.06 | 10.2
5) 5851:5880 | -2.00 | 11.1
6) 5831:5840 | 0.19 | 9.88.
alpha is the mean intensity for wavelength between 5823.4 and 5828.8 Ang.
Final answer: 9.79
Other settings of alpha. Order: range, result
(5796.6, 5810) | 9.19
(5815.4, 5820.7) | 9.43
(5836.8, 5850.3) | 10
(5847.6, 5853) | 10.2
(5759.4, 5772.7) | 8.95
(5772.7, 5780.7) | 9.05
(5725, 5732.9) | 8.99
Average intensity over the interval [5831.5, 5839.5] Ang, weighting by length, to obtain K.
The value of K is 9.89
